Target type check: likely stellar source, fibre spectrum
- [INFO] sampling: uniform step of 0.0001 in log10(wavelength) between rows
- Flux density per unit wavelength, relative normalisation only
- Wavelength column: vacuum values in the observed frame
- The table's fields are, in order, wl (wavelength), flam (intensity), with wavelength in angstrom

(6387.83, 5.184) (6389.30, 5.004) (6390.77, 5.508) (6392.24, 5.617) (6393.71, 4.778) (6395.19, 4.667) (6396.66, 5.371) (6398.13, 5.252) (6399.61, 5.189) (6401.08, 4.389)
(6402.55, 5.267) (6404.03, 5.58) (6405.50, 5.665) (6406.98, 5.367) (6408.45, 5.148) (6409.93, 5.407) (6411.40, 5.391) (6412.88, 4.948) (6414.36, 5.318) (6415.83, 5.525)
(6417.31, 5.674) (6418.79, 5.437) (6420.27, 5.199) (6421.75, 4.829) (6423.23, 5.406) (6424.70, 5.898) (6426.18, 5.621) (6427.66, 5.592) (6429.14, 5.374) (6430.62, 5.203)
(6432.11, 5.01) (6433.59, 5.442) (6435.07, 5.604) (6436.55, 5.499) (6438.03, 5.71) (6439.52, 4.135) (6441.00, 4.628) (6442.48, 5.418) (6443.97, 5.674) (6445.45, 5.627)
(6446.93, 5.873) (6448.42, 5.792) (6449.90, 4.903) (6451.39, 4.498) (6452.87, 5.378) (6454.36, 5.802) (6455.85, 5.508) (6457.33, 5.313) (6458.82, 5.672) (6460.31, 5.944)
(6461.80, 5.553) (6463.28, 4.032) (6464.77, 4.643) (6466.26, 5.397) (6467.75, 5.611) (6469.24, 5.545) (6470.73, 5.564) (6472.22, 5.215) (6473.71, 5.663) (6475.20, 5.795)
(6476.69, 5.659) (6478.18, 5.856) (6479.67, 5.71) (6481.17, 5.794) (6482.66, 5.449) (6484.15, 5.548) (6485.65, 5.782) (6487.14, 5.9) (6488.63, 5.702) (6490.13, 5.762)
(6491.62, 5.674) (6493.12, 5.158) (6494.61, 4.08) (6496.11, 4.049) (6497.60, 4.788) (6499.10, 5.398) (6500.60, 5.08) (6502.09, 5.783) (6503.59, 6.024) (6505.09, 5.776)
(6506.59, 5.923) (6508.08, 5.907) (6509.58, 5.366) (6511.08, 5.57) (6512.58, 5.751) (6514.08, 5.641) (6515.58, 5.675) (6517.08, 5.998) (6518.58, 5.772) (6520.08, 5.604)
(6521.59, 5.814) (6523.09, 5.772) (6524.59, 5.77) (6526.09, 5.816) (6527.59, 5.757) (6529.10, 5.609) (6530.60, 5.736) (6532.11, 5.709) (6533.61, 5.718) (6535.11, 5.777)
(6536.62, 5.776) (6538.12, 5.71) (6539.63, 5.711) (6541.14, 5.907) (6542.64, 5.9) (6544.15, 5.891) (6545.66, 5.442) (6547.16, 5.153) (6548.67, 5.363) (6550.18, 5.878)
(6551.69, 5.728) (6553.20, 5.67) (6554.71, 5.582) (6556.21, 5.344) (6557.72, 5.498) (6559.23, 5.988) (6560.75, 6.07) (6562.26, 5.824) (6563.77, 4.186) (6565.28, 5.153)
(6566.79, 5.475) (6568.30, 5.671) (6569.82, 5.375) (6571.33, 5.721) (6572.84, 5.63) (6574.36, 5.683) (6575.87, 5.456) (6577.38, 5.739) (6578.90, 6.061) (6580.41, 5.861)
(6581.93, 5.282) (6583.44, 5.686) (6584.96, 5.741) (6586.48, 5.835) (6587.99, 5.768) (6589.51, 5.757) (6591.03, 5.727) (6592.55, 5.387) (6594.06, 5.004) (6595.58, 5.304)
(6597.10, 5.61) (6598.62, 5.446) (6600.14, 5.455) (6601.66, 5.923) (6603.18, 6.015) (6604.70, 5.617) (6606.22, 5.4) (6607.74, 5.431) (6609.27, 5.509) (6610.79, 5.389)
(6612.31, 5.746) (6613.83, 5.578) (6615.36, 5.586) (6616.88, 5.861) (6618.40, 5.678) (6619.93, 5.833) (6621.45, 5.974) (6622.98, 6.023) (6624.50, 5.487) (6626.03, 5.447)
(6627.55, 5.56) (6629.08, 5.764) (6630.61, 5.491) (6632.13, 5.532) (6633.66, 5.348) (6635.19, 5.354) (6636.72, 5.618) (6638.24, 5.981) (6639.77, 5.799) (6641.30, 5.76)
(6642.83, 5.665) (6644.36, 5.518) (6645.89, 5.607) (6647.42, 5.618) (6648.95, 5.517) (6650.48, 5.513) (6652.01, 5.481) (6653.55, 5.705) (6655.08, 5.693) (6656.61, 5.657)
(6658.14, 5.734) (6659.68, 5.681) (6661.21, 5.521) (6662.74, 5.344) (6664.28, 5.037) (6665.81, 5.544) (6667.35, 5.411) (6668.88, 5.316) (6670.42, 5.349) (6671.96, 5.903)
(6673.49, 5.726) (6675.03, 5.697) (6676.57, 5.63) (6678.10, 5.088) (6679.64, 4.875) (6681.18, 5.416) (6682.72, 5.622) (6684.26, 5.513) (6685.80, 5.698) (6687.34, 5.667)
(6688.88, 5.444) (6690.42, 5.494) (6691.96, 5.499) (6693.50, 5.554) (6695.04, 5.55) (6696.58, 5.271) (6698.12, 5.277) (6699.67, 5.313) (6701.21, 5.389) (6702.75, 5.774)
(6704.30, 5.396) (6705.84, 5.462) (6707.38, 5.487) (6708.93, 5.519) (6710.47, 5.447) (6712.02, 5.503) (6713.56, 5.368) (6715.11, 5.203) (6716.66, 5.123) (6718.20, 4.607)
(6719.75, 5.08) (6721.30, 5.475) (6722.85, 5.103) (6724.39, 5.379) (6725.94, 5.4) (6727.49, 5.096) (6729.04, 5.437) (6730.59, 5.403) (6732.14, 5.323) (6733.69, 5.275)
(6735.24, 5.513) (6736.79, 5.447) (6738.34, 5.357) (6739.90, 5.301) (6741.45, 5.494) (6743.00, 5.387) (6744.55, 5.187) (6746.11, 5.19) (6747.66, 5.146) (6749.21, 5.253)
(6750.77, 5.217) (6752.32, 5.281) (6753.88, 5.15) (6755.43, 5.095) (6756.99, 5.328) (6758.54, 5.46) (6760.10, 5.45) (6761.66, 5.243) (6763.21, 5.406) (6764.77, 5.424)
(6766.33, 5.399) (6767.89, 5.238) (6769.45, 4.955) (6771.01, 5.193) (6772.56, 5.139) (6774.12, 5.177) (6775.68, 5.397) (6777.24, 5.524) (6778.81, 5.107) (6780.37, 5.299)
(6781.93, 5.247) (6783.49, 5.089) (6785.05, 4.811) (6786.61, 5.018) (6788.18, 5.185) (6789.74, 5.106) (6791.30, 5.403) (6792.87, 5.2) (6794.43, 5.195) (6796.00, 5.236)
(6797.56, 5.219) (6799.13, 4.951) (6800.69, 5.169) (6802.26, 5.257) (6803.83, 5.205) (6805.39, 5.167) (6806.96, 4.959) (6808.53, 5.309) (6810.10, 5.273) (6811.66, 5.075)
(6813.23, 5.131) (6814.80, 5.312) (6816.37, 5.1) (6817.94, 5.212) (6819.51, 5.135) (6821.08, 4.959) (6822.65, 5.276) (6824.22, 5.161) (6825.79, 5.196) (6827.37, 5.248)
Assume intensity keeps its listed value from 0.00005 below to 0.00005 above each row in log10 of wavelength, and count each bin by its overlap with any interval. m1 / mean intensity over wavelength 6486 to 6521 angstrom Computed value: 5.5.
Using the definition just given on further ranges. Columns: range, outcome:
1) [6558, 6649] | 5.61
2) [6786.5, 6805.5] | 5.18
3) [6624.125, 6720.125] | 5.49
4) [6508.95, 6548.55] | 5.7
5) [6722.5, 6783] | 5.29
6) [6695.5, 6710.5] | 5.44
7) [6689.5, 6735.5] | 5.36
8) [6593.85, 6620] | 5.58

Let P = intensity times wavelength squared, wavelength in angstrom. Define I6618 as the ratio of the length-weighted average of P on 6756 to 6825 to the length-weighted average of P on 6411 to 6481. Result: 1.1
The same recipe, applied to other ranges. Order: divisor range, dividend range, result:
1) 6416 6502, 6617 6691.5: 1.10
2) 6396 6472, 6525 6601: 1.10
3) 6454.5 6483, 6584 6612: 1.06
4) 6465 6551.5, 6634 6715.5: 1.04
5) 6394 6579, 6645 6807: 1.05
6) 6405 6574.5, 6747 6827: 1.04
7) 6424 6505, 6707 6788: 1.06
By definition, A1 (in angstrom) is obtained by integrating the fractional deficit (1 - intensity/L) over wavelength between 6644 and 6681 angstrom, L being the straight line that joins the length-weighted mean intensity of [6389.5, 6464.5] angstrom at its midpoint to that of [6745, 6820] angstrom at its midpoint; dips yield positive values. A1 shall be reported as -1.9 angstrom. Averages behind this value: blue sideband 5.31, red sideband 5.21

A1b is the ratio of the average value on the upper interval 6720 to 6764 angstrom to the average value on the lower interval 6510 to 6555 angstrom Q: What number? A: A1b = 0.93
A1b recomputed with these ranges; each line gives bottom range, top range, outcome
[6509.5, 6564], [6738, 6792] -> 0.92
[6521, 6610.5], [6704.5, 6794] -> 0.94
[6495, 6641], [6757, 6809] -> 0.93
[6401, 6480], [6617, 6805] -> 1.00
